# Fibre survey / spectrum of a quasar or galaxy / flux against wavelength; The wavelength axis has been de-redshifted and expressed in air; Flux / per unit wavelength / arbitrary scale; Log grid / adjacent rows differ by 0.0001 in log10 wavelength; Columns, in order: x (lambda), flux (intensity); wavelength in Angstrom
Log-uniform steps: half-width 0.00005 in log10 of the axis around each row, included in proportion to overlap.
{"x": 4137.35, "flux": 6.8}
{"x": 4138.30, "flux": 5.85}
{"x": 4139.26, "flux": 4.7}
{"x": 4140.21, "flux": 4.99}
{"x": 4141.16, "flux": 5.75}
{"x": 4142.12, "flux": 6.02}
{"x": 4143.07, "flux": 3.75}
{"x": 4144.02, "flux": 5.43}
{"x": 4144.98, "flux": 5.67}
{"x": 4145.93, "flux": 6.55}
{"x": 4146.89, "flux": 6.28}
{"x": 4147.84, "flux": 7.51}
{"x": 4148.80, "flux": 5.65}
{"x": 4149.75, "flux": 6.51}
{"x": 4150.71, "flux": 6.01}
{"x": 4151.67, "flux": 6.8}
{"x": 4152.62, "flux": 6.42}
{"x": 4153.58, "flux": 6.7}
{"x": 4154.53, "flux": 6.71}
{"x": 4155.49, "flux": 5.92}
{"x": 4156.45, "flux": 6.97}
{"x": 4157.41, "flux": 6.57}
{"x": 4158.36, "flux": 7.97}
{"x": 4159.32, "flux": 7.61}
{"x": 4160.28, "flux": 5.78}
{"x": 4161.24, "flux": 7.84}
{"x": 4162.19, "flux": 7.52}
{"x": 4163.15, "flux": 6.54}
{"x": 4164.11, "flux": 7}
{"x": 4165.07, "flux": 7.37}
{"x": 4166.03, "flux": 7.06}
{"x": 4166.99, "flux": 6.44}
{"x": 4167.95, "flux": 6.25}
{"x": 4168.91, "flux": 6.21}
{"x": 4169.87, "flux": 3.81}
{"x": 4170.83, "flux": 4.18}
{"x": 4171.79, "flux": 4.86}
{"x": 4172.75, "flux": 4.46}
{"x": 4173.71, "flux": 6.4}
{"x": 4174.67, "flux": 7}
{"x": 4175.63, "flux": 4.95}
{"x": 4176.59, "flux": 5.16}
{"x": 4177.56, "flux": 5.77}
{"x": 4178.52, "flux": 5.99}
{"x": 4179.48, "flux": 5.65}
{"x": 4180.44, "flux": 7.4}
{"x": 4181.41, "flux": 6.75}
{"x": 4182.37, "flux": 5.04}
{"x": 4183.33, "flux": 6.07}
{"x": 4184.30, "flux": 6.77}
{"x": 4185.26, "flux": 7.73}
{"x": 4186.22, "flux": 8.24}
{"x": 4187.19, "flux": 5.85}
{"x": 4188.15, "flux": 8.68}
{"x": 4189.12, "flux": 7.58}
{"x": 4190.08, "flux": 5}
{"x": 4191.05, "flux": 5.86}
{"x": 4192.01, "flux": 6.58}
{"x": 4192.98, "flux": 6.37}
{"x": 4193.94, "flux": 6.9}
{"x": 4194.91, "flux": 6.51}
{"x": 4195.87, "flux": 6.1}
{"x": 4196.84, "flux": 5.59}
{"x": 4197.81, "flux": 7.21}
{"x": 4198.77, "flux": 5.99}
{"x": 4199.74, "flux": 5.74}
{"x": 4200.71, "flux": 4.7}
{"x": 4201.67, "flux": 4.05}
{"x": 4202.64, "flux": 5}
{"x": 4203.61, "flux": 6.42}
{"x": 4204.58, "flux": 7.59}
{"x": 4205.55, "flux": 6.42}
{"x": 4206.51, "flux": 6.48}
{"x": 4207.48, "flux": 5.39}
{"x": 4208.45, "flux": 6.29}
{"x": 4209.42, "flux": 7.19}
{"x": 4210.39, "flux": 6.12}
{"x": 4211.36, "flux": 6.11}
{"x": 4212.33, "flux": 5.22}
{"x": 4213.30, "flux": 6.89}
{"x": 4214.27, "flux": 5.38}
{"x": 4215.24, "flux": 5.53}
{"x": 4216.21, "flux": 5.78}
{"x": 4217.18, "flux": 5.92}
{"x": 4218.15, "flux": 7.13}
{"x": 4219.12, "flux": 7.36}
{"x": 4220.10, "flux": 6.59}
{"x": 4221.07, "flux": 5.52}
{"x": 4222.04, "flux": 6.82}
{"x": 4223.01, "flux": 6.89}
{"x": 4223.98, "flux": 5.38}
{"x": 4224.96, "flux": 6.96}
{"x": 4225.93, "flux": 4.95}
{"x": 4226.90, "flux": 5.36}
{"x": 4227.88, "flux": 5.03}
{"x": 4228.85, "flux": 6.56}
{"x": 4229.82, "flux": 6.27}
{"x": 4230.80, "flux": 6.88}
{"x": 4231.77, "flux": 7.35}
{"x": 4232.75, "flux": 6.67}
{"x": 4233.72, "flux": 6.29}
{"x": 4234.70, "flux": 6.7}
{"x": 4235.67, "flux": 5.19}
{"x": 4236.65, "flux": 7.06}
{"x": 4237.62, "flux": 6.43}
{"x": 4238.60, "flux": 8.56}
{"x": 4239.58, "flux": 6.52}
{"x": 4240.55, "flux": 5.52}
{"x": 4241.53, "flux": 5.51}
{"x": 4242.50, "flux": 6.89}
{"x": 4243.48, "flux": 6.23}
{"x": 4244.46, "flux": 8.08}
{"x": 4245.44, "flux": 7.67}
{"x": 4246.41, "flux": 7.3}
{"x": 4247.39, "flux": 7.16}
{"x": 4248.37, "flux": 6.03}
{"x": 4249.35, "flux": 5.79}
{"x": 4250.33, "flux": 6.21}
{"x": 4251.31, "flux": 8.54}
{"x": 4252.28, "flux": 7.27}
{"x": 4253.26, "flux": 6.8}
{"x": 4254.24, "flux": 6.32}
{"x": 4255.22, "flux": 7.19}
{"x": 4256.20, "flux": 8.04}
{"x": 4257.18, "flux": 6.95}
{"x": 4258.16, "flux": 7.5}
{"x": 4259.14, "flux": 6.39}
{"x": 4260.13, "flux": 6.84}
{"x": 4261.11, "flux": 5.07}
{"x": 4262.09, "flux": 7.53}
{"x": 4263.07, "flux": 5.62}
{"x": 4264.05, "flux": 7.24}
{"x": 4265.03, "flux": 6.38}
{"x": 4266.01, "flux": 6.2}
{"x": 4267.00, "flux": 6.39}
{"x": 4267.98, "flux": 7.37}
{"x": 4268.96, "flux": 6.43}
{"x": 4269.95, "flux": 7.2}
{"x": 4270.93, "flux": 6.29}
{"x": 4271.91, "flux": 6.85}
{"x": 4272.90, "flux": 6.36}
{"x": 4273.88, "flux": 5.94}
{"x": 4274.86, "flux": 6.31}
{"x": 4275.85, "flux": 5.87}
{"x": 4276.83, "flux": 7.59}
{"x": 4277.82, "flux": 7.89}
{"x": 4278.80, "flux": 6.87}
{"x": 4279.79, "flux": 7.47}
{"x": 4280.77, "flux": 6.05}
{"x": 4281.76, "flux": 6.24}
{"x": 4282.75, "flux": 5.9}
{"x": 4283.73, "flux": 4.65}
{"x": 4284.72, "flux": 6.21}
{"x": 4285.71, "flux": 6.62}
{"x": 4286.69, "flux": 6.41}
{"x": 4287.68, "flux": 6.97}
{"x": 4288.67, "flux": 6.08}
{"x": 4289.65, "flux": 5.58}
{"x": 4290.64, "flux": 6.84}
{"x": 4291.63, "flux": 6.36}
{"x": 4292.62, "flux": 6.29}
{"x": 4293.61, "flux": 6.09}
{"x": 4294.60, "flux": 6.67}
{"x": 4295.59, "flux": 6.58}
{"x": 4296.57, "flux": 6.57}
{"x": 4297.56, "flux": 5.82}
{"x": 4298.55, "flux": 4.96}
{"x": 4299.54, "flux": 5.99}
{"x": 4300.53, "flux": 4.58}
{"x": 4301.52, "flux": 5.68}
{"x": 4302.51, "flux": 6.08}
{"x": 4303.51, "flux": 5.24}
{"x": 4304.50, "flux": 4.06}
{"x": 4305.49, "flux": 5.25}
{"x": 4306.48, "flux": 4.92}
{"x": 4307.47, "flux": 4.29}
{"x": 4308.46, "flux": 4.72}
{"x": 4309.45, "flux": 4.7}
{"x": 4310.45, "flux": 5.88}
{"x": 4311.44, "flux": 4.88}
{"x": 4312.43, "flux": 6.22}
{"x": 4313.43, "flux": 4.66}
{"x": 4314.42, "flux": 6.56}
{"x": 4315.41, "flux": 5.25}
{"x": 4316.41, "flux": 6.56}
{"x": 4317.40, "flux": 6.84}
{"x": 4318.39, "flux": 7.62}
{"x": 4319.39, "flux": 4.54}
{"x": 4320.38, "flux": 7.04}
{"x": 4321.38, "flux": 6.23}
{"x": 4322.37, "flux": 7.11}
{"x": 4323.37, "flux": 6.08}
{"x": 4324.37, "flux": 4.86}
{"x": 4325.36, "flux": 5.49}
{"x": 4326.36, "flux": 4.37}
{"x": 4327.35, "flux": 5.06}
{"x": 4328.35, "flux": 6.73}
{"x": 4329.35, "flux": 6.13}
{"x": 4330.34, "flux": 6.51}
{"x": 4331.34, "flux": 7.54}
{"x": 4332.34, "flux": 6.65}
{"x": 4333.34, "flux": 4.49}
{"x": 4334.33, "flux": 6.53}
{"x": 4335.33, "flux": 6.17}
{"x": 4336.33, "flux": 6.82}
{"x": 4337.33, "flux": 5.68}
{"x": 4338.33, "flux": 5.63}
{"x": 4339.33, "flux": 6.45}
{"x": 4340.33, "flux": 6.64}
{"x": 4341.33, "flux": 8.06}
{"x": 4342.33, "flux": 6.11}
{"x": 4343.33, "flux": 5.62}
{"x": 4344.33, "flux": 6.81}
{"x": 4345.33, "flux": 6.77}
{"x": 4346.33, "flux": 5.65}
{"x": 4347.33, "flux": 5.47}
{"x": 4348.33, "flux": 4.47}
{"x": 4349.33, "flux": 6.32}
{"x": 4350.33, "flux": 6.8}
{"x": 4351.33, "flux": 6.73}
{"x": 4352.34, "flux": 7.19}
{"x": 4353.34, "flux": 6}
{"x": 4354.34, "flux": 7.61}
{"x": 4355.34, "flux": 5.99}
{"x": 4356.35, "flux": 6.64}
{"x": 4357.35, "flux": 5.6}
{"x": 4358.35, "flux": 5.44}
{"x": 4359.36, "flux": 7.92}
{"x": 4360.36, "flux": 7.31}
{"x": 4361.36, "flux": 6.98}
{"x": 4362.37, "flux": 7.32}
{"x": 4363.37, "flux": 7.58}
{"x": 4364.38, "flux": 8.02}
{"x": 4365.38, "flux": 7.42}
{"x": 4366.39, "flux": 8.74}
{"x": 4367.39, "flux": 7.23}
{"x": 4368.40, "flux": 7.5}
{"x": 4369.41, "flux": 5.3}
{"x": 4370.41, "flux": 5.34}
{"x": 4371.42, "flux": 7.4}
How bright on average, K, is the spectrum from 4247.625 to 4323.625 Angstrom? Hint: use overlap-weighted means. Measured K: 6.24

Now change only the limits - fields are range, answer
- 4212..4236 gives 6.2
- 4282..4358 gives 5.99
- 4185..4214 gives 6.31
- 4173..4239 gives 6.27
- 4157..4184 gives 6.2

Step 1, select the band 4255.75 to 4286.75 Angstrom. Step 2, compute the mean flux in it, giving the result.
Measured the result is 6.58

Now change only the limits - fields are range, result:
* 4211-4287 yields 6.52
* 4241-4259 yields 6.96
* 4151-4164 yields 6.87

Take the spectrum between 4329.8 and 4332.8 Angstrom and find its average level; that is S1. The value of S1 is 6.89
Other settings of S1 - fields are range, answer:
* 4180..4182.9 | 6.37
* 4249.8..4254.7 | 7.03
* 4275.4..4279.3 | 7.07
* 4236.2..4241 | 6.83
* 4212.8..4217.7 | 5.91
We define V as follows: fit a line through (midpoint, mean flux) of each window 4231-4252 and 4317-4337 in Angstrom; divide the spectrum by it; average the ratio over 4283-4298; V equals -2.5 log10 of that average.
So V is 0.03 mag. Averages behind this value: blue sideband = 6.76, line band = 6.25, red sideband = 6.13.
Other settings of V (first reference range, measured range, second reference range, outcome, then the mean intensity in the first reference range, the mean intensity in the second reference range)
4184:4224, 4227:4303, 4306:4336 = -0.08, 6.32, 5.83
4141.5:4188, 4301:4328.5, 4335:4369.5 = 0.18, 6.29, 6.65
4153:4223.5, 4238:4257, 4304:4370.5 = -0.11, 6.29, 6.2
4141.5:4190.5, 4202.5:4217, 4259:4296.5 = 0.04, 6.32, 6.47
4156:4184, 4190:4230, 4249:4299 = 0.05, 6.23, 6.54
